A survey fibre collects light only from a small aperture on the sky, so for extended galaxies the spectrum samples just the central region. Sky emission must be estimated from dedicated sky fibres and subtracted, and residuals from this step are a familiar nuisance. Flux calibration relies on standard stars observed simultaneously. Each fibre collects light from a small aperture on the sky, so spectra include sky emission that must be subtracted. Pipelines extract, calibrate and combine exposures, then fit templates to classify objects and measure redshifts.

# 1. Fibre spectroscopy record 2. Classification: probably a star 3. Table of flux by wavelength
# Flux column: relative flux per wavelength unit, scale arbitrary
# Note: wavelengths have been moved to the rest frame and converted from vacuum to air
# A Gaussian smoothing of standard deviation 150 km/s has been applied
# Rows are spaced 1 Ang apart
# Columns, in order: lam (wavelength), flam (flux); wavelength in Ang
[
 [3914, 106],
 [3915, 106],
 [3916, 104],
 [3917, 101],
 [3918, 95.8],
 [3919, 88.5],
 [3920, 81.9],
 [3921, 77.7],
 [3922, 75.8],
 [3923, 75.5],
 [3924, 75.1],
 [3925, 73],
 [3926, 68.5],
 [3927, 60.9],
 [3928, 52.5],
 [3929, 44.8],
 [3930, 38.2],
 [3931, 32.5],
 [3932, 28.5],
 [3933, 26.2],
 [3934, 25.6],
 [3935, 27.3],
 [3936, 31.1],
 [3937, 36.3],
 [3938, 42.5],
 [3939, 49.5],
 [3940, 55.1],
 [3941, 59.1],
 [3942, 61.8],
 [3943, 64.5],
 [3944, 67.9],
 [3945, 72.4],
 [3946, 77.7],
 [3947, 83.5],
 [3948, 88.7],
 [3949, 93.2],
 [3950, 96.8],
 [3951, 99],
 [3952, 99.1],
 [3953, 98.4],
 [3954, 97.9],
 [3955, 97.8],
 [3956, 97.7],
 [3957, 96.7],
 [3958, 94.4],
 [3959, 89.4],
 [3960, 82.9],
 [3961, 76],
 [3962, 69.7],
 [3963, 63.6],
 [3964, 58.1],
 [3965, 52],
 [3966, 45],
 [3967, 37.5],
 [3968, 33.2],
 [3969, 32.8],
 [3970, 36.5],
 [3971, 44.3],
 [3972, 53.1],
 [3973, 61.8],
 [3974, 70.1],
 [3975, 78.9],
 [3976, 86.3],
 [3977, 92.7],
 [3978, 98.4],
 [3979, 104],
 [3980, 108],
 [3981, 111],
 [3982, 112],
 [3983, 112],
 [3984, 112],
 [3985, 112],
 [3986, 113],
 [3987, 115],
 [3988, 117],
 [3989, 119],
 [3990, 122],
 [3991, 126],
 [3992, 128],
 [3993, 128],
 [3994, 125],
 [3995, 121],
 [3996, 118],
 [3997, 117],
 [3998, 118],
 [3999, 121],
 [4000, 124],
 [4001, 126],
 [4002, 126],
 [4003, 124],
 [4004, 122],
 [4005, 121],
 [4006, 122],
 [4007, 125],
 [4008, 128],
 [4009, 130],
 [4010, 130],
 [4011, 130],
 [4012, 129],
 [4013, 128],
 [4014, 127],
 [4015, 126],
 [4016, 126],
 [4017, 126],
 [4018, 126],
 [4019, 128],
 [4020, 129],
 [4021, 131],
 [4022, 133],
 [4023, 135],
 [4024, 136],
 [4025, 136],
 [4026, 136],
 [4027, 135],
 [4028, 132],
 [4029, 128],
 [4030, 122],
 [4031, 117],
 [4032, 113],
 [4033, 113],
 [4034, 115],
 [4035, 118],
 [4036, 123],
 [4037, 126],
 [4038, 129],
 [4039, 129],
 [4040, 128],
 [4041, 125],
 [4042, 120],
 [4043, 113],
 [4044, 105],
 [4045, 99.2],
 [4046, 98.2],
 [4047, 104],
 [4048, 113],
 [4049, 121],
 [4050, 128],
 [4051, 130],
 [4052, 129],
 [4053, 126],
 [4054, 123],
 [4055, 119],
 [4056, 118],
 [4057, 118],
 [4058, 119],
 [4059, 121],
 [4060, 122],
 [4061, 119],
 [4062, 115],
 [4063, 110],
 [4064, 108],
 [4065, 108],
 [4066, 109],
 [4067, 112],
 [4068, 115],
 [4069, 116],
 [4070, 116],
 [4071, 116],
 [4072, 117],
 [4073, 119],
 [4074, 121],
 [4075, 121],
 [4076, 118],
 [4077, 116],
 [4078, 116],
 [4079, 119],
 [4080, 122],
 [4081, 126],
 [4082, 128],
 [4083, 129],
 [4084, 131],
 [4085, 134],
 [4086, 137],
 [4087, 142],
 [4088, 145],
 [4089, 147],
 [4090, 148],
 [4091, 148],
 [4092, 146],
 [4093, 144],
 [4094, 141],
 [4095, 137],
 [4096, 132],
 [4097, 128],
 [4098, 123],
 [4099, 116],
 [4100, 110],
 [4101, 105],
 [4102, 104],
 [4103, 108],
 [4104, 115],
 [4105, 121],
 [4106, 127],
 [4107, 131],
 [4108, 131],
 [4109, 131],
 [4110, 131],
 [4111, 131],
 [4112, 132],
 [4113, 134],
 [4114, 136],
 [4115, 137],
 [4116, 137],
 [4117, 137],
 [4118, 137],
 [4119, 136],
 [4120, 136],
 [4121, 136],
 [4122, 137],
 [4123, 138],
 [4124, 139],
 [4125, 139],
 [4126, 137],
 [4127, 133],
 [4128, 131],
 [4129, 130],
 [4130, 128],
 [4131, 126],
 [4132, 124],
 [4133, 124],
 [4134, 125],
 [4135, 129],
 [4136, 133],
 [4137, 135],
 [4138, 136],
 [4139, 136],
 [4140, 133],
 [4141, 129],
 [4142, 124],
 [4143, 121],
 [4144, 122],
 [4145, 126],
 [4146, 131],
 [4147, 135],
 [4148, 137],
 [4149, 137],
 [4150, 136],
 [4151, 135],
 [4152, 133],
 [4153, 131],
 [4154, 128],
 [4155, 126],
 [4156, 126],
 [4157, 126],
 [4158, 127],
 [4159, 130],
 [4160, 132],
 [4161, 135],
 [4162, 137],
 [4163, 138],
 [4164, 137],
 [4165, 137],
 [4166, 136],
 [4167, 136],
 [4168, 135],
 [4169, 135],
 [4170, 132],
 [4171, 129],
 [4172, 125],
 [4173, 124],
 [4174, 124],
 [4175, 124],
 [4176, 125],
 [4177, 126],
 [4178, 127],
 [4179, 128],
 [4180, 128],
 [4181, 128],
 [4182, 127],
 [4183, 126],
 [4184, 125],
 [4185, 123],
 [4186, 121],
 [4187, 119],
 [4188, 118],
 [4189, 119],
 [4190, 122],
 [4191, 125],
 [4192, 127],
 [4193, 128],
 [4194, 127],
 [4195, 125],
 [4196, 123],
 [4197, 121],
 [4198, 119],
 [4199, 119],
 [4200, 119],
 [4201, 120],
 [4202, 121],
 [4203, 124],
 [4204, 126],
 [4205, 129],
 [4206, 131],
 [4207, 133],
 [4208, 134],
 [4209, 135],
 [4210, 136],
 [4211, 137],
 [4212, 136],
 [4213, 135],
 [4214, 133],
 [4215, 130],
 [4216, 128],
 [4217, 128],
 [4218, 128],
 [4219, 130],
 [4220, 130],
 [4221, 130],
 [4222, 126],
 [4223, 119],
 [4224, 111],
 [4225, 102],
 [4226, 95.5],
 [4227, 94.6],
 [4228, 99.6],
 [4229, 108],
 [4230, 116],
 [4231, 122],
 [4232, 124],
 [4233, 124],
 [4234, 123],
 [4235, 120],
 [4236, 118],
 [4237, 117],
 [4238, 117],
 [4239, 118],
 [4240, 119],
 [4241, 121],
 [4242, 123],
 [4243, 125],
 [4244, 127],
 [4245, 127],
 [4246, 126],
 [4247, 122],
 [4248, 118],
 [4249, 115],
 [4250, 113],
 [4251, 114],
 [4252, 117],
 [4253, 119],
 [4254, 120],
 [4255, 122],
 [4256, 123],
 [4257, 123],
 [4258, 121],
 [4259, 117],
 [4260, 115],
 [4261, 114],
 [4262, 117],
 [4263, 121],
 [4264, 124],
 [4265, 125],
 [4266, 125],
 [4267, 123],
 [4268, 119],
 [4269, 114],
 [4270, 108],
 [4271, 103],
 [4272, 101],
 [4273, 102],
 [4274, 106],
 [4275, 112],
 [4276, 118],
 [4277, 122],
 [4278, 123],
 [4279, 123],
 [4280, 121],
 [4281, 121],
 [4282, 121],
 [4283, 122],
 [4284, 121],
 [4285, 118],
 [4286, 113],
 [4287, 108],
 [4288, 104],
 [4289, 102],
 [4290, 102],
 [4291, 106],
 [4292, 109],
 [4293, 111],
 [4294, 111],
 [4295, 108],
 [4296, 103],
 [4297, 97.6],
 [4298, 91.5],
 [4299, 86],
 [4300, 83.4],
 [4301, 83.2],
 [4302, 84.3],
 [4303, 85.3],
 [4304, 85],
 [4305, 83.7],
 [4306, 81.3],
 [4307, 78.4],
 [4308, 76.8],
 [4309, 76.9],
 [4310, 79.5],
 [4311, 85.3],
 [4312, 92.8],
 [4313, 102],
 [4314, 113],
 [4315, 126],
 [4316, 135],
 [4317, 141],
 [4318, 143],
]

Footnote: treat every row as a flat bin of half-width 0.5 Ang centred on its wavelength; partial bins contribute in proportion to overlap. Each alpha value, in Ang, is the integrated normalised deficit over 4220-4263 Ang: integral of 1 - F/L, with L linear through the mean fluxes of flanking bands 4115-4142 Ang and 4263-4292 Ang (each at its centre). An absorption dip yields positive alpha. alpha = 0.4 Ang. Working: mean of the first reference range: 133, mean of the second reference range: 115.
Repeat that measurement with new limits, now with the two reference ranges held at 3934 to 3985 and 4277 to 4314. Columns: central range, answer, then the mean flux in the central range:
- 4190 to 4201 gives -3.62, 123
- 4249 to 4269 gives -4.45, 119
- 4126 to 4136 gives -4.68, 128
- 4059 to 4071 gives -4.61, 114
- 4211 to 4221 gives -3.92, 131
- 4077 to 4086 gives -4.52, 126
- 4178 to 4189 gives -3.90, 124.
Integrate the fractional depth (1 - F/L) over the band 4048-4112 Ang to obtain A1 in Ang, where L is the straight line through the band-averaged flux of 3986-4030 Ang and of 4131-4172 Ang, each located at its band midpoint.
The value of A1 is 2.3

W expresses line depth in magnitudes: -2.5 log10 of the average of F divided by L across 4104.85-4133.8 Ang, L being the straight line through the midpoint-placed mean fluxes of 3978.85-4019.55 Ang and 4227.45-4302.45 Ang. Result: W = -0.125 mag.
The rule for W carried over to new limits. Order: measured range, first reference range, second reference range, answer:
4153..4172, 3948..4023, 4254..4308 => -0.24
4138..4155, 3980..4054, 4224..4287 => -0.10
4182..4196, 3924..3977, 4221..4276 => -0.16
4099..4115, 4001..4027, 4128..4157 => 0.05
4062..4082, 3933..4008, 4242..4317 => -0.22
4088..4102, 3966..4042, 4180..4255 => -0.13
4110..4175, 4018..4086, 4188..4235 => -0.08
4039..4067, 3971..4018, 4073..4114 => 0.05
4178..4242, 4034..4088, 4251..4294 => -0.06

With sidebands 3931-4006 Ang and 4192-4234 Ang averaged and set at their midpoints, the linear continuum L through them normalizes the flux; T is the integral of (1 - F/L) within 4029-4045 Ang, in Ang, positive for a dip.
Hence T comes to -3.9 Ang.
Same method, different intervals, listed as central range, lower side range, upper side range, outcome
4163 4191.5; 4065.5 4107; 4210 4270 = -1.2 Ang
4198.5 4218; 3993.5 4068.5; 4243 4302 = -2.3 Ang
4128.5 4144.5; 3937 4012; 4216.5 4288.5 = -3.1 Ang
